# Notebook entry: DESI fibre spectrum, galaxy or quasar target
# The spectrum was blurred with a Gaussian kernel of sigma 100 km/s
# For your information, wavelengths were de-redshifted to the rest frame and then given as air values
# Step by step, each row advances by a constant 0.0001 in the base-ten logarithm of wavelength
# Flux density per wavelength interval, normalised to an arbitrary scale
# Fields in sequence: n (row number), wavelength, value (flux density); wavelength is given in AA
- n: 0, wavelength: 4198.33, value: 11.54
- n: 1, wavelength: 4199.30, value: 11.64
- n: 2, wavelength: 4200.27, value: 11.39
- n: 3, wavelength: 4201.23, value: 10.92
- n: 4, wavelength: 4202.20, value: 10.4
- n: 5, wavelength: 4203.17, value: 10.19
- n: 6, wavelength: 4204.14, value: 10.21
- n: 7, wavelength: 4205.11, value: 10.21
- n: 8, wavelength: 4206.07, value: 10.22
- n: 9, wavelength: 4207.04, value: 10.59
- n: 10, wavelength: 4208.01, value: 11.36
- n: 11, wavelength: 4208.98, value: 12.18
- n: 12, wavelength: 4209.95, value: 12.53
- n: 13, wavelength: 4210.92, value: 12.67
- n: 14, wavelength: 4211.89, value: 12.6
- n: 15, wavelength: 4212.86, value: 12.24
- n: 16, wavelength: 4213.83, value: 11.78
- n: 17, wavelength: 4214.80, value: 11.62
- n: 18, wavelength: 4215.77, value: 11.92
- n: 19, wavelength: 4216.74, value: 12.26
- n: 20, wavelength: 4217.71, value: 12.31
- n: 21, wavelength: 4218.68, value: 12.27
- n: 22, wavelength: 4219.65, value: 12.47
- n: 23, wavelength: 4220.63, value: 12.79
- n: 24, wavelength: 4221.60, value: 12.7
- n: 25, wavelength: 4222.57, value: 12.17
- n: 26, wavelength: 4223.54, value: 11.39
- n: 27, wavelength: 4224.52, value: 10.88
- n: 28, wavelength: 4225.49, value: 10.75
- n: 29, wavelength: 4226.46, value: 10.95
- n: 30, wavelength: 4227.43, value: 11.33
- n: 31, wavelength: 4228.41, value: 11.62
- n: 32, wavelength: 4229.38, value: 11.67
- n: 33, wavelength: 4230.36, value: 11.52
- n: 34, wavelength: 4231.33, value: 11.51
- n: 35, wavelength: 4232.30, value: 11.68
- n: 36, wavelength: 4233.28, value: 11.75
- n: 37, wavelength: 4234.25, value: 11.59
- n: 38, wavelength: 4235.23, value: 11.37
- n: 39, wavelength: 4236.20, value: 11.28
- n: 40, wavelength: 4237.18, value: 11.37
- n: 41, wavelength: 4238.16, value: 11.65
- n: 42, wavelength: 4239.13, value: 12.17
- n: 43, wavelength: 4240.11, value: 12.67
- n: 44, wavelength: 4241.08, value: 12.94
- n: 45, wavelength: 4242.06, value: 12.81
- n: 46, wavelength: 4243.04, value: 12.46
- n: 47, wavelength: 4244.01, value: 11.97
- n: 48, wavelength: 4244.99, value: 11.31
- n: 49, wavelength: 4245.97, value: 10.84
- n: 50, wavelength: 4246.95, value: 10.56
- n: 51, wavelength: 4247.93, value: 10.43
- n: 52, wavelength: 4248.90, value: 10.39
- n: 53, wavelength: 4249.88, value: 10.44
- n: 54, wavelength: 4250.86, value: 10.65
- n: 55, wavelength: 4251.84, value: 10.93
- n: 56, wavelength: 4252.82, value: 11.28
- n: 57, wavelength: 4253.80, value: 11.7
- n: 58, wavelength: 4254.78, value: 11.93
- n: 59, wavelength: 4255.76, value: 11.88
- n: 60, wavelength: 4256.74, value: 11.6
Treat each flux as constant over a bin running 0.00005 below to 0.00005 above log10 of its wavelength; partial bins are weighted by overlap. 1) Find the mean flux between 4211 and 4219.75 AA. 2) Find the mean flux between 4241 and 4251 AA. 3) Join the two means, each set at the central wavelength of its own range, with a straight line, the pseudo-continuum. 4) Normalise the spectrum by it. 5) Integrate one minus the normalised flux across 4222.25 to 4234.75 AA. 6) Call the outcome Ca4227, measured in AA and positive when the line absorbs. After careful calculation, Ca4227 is 0.4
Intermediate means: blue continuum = 12.2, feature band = 11.4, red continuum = 11.3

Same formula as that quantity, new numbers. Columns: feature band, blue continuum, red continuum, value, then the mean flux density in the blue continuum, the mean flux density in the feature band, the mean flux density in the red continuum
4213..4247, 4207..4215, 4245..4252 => -1.46 AA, 12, 11.8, 10.6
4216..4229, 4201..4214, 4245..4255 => -0.80 AA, 11.3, 11.8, 10.9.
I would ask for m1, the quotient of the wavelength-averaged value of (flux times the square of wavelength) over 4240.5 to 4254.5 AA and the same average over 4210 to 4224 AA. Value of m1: 0.94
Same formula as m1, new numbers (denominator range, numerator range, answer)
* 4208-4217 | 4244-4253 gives 0.90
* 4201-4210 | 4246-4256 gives 1.04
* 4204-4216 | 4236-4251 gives 1.01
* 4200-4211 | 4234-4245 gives 1.11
